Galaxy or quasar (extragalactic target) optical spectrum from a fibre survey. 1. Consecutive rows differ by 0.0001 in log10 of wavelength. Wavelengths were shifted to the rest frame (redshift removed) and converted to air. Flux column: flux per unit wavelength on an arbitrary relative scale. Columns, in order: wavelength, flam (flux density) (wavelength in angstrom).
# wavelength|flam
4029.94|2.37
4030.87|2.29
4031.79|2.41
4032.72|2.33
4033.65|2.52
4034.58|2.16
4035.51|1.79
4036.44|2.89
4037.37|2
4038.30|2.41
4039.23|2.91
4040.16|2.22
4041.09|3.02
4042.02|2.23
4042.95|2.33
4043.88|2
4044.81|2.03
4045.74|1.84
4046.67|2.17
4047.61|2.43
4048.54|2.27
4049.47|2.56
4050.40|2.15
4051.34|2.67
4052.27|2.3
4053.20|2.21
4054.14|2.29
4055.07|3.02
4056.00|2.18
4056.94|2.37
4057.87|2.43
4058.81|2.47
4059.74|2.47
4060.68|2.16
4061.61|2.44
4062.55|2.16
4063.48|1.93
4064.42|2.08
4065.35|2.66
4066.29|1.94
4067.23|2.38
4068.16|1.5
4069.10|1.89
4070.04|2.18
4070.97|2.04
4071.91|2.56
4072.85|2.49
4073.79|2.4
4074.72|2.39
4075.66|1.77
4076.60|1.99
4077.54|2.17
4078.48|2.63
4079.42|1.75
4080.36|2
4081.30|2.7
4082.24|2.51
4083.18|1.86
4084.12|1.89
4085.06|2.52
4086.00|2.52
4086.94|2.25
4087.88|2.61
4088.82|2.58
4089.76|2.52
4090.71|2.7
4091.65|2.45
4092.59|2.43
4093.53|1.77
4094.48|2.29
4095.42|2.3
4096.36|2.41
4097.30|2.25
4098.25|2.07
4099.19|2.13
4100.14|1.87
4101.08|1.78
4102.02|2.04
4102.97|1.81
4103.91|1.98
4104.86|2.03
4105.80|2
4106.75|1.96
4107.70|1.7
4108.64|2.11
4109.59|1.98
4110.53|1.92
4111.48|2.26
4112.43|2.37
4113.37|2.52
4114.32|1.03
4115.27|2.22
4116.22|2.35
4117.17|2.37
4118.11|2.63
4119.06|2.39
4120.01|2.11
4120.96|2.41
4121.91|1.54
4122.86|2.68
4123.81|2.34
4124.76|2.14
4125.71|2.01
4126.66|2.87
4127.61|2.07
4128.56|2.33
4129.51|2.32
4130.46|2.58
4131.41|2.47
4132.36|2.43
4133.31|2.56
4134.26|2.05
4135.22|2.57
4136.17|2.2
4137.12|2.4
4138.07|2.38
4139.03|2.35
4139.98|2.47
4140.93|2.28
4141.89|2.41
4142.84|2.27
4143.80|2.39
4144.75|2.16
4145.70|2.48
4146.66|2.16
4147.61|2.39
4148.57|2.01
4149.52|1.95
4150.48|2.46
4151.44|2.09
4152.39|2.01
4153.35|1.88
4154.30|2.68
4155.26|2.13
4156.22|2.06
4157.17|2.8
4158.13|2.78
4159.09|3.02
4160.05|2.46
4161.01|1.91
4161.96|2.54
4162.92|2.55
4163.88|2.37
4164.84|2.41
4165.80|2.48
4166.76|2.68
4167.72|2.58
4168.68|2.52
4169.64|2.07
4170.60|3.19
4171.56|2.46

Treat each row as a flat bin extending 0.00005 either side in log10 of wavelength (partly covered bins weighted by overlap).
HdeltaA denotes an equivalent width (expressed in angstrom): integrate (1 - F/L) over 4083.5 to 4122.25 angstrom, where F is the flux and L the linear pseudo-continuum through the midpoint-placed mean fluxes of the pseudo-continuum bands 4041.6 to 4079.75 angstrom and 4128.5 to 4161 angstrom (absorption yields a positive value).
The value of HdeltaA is 2.1 angstrom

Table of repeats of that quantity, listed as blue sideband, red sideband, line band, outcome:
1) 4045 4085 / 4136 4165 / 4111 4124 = 0.4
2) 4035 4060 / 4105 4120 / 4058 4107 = 0.5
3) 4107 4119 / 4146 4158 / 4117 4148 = -2.2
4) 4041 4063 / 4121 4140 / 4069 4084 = 0.8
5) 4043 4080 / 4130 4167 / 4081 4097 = -0.6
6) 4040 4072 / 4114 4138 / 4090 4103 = 0.6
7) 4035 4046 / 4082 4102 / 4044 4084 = 0.9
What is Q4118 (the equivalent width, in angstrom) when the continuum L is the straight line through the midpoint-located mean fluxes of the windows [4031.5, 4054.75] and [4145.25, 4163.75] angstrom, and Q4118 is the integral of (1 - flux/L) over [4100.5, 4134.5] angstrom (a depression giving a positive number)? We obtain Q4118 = 2.3 angstrom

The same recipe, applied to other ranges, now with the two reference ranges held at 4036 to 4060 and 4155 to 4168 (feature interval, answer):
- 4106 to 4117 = 1.77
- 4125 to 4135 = 0.36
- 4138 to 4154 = 1.47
